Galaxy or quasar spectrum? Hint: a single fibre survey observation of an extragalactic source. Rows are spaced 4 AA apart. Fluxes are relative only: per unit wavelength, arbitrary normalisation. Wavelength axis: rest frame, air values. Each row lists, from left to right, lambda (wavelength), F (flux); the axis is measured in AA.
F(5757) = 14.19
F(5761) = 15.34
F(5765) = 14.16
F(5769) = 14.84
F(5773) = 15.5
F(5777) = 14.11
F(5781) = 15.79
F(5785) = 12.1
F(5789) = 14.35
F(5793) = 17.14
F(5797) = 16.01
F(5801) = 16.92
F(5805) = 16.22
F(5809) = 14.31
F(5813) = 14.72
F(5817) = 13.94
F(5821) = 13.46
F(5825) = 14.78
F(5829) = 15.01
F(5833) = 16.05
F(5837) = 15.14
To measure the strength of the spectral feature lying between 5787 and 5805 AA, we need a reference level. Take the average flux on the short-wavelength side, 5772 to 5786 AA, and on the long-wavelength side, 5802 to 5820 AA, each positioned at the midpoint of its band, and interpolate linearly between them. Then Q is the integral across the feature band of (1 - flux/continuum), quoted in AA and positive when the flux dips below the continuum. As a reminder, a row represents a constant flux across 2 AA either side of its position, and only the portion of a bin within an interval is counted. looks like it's -1.78 AA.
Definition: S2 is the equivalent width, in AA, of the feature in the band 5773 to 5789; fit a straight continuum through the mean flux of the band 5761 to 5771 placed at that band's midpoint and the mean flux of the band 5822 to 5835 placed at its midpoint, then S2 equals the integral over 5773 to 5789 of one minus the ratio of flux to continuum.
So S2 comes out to 0.59 AA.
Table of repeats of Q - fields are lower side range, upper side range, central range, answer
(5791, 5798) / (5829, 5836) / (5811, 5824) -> 1.6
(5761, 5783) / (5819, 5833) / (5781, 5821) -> -0.7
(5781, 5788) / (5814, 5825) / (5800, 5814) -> -1.7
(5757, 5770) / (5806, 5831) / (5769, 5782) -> -0.4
